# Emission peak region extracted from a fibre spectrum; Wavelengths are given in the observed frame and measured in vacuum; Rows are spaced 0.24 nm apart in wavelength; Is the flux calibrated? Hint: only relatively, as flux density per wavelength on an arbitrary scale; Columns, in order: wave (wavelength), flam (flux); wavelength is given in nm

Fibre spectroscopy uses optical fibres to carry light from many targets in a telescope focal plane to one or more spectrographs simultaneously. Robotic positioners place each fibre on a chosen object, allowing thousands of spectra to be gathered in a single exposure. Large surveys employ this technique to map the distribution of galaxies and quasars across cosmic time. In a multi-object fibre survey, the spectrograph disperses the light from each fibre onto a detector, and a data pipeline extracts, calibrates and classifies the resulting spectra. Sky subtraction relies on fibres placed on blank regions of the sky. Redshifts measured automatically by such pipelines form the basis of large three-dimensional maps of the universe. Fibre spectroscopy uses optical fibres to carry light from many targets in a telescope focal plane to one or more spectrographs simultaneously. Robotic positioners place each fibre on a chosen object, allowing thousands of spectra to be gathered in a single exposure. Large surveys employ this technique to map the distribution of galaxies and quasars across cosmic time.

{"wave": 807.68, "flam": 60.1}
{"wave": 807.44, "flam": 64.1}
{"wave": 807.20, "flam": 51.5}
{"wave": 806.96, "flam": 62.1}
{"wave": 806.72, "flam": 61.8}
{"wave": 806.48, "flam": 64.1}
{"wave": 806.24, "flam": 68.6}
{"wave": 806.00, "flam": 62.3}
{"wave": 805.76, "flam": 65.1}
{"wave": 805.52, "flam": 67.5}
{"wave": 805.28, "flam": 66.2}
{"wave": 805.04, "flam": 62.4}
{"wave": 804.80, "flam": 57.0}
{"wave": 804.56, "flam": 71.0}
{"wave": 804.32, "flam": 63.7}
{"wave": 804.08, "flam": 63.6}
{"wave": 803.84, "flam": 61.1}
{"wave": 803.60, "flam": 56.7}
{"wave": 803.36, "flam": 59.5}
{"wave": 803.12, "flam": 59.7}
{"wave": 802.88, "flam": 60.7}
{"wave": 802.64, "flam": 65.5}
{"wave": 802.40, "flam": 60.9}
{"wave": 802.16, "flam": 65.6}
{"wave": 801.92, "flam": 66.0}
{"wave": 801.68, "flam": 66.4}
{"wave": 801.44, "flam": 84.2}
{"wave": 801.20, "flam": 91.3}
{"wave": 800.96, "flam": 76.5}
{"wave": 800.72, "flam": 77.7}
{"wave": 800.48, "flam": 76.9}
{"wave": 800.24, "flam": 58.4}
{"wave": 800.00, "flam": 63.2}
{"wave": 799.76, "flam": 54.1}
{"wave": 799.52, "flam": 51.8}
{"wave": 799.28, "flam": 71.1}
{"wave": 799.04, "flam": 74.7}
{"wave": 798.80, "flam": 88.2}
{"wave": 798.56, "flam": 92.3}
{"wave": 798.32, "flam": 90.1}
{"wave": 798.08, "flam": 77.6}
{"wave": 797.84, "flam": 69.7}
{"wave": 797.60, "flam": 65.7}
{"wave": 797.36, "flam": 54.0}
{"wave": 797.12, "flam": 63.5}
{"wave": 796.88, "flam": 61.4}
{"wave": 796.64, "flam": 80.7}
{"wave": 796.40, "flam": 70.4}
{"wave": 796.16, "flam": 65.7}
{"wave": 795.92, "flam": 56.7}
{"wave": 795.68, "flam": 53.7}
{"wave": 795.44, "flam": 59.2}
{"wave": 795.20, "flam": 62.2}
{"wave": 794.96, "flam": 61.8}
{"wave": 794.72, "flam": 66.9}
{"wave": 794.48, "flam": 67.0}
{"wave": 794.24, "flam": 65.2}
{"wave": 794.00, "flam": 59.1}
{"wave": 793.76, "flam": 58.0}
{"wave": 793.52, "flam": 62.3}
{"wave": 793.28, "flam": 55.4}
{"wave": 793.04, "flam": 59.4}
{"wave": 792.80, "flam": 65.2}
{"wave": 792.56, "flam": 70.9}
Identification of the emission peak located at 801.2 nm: [N II] 6583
